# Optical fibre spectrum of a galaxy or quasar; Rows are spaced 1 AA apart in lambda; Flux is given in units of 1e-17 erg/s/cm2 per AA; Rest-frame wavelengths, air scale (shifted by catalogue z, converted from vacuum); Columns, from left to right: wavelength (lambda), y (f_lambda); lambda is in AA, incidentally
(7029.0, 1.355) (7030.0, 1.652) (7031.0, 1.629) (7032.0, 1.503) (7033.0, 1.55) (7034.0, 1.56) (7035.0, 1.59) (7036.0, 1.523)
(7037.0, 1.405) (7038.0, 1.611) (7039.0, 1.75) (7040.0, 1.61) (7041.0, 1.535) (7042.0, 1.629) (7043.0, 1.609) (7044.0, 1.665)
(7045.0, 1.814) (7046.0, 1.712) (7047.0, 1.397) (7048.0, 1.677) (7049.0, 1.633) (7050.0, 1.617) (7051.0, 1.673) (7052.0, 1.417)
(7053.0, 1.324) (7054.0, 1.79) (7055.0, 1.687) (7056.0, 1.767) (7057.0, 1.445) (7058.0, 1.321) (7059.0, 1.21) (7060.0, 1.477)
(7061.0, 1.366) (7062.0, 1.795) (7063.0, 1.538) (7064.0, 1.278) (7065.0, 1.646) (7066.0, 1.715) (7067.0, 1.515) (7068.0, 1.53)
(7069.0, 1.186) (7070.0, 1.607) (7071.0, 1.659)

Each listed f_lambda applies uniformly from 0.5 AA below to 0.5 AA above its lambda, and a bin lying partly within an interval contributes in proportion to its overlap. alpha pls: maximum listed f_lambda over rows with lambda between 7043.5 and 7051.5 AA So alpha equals 1.814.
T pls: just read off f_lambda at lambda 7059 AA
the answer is 1.21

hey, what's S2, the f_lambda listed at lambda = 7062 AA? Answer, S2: 1.795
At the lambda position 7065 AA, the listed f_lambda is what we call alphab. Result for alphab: 1.646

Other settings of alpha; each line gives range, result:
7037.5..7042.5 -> 1.75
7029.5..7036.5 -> 1.652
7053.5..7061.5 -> 1.79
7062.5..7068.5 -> 1.715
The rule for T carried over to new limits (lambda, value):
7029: 1.355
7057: 1.445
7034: 1.56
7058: 1.321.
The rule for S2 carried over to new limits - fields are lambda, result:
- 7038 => 1.611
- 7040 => 1.61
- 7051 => 1.673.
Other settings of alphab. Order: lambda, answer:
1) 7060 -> 1.477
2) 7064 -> 1.278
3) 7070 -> 1.607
